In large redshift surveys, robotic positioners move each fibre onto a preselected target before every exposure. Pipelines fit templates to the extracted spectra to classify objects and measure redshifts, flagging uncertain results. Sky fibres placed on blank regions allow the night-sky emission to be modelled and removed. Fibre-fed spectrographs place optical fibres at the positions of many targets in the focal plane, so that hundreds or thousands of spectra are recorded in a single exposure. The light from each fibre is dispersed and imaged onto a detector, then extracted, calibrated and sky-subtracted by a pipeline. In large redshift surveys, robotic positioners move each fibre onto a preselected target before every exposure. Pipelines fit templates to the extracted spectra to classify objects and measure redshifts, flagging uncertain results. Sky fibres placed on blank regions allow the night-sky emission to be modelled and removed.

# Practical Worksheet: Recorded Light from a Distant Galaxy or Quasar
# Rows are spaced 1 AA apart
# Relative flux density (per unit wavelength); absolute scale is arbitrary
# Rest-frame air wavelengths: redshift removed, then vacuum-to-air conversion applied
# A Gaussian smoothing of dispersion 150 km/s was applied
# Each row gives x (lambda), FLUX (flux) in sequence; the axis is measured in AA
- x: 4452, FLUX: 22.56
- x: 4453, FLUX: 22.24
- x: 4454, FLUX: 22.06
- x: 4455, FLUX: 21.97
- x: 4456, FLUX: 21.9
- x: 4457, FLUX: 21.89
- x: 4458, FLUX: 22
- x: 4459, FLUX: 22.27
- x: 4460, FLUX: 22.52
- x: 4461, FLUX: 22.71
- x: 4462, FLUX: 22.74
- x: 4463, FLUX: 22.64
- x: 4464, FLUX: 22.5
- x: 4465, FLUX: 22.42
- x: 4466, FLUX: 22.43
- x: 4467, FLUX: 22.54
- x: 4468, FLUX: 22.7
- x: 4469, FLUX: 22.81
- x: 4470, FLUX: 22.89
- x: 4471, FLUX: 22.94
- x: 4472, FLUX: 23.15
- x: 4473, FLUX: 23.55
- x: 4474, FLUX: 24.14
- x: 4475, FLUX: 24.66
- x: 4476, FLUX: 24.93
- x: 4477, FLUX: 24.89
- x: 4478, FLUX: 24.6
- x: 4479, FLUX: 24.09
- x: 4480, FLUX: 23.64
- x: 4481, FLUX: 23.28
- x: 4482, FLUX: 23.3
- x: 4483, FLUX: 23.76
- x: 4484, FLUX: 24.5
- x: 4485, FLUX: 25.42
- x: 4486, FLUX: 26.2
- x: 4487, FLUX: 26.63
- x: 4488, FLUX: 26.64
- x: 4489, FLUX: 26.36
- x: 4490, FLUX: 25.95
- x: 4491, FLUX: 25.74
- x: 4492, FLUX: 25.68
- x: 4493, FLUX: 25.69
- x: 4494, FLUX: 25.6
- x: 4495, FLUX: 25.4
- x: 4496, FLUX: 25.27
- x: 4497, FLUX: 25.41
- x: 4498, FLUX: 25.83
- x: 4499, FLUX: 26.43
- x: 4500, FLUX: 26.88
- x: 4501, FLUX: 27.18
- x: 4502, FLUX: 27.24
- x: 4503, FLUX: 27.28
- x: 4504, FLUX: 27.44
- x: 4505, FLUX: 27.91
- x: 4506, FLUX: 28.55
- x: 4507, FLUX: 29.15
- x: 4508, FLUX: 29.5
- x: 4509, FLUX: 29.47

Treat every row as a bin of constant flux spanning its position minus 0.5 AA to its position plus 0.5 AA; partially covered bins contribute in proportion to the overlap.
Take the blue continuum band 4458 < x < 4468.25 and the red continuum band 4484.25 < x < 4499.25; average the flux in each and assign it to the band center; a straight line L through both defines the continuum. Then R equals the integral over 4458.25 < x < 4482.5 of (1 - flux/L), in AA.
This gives 0.1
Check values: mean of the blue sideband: 22.5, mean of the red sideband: 25.9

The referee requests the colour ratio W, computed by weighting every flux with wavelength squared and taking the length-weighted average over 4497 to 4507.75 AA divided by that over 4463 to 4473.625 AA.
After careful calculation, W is 1.22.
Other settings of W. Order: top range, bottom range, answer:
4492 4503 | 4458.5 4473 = 1.17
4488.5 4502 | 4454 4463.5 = 1.19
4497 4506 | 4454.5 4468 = 1.23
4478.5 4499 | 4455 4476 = 1.12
